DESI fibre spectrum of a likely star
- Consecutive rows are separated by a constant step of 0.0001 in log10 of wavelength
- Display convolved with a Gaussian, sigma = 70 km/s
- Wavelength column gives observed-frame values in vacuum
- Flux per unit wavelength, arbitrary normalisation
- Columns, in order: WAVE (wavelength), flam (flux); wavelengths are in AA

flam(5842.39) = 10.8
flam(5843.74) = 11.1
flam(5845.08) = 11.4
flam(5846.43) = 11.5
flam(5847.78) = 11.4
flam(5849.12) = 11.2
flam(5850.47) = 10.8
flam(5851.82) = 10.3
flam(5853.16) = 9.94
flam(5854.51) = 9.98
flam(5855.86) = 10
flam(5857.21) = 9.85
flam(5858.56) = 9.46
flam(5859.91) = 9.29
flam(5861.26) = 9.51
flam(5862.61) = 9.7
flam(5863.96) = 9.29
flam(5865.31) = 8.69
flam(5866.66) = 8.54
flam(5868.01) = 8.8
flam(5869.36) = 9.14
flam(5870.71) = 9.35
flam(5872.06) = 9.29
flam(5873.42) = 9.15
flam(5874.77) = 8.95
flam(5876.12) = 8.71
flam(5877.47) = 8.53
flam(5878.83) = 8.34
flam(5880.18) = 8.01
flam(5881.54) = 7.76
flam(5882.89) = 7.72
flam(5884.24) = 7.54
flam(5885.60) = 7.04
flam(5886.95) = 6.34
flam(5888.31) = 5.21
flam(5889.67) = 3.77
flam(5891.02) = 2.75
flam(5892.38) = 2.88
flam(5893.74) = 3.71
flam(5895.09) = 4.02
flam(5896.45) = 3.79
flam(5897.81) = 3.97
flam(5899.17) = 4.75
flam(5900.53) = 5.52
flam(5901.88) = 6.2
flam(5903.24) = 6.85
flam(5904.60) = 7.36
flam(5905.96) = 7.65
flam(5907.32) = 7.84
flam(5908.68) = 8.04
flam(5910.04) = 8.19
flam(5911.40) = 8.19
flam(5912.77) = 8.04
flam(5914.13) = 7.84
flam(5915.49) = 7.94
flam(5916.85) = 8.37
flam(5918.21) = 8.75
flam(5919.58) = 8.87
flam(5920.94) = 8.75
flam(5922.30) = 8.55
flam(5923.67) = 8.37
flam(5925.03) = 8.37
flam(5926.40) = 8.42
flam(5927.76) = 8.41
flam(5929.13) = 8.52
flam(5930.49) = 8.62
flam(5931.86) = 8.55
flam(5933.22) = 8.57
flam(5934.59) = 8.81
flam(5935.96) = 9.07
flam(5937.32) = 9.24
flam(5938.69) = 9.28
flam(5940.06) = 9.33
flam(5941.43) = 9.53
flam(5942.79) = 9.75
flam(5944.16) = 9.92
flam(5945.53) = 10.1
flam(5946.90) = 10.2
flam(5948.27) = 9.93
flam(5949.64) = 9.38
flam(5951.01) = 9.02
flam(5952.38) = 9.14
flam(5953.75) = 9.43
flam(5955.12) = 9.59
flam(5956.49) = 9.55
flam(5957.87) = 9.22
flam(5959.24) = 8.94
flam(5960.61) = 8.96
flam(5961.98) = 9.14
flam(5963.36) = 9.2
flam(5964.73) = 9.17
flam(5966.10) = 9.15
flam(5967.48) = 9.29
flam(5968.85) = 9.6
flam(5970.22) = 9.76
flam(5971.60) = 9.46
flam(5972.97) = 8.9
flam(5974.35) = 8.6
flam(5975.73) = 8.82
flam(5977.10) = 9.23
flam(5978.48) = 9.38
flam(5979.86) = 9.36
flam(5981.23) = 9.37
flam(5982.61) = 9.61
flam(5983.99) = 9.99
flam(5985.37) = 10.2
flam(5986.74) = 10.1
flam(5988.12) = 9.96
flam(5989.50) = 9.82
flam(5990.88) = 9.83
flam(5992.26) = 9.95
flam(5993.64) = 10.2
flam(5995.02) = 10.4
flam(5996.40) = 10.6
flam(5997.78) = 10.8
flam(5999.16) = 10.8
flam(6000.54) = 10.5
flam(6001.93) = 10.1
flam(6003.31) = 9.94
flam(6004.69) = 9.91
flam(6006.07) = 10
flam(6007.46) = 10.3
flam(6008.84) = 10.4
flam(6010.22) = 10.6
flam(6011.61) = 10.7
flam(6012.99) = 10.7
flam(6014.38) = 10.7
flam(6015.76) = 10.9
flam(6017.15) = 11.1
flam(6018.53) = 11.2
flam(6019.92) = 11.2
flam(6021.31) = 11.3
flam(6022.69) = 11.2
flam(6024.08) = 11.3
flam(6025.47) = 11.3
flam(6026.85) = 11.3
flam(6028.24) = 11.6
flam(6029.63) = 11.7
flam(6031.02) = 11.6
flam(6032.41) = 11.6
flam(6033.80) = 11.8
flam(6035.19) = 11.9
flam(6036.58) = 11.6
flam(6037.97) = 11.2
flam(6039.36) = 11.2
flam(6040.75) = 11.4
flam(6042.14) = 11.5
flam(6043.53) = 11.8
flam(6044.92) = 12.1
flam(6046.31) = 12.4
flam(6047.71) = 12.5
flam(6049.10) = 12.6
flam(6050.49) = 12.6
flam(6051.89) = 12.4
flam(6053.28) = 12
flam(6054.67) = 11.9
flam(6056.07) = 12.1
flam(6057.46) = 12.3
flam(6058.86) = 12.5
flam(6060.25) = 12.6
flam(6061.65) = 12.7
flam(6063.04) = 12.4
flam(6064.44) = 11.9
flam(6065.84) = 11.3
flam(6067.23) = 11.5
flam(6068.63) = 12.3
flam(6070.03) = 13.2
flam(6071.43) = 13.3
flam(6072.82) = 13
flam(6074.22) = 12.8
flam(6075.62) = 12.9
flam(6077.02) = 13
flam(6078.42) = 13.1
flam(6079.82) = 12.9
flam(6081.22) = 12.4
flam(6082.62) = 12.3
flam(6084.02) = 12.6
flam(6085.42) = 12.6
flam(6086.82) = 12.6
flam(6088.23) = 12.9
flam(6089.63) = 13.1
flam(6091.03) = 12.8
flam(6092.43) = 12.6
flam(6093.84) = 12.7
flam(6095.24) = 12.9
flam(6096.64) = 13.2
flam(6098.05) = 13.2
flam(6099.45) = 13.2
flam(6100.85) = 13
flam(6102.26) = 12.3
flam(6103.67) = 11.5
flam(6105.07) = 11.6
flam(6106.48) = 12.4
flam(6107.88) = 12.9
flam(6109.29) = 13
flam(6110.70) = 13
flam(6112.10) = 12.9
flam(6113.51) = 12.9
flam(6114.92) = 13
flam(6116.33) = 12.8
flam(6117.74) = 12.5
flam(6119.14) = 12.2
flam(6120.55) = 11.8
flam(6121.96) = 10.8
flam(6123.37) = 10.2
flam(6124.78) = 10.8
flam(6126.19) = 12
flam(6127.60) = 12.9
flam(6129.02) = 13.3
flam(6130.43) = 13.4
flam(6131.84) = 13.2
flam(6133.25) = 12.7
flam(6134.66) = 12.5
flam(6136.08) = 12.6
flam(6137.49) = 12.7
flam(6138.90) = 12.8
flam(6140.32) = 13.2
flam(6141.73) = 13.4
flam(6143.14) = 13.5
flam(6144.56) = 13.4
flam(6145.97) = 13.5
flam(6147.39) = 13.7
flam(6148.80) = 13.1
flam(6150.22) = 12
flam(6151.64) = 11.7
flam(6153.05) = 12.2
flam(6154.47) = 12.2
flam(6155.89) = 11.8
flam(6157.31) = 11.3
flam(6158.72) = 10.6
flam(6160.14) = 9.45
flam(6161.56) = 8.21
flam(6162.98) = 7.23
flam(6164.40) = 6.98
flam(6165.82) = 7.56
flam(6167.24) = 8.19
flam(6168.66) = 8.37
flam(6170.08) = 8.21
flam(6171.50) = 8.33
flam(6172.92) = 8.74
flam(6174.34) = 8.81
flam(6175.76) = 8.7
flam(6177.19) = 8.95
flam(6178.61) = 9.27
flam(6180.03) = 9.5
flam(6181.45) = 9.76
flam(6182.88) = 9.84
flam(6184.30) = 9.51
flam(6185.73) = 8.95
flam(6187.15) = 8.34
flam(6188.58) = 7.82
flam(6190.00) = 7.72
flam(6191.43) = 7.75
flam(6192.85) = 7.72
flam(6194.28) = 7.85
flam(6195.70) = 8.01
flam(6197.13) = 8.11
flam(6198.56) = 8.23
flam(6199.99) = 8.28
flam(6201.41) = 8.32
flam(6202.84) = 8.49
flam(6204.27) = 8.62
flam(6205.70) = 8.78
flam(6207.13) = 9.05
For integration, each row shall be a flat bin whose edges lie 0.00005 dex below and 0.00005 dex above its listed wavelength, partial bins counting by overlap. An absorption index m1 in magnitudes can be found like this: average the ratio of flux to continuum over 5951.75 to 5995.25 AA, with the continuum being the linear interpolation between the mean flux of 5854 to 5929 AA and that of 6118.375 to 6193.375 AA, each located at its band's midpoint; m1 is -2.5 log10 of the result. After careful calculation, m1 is -0.11 mag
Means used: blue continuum 7.64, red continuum 10.6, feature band 9.47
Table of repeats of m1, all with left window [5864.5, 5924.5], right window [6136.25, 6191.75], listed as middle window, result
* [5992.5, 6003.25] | -0.237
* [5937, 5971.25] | -0.193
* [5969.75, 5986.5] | -0.153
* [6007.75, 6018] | -0.246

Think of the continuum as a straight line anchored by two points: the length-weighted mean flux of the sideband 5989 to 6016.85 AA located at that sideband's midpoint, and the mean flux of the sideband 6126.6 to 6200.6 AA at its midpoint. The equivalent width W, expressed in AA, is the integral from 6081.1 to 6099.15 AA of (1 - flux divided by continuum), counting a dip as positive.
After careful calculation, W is -4.3 AA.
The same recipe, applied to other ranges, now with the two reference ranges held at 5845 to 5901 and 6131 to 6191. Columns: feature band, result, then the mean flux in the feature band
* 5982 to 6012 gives -3.9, 10.2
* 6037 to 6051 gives -3.6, 11.9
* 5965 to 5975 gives -0.5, 9.25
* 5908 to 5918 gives 0.2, 8.12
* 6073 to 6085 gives -3.7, 12.8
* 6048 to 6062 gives -4.1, 12.4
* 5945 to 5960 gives -1.4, 9.49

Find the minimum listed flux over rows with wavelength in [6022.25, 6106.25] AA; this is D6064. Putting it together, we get 11.2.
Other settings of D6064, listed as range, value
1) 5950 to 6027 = 8.6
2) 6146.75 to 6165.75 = 6.98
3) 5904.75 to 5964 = 7.65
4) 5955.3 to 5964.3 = 8.94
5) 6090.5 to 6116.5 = 11.5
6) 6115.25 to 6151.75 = 10.2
